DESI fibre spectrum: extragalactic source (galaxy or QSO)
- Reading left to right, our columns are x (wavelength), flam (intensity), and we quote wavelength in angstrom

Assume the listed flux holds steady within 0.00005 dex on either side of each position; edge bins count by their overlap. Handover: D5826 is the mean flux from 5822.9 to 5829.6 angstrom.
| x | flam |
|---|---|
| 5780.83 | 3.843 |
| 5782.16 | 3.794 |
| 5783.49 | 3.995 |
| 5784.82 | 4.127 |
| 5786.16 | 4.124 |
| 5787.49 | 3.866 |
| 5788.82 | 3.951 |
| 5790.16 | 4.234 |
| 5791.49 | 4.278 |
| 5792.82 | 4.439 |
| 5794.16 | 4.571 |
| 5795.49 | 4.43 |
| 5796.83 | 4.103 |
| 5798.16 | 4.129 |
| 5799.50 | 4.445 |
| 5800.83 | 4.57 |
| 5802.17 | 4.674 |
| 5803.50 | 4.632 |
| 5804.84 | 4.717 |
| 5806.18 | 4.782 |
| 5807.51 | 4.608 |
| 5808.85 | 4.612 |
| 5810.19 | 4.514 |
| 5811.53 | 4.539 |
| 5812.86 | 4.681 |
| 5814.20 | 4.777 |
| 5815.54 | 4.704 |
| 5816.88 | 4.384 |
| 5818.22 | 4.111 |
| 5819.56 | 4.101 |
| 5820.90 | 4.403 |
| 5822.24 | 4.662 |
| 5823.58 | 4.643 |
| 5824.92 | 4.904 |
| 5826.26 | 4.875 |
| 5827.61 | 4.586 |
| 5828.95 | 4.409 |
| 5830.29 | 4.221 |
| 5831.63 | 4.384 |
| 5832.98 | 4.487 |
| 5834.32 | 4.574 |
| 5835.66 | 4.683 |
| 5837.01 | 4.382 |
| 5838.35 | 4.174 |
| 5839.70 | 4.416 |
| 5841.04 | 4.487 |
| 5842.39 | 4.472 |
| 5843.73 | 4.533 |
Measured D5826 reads 4.68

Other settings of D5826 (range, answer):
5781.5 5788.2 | 3.98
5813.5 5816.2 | 4.74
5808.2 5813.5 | 4.59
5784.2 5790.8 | 4.05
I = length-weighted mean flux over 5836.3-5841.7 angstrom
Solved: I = 4.36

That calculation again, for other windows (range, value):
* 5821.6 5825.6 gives 4.74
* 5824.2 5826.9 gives 4.89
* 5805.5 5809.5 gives 4.67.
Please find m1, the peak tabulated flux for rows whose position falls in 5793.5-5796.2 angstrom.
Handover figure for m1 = 4.571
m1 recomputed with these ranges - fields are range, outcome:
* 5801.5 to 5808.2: 4.782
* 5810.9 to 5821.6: 4.777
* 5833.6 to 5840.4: 4.683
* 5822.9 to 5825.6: 4.904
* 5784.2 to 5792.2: 4.278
